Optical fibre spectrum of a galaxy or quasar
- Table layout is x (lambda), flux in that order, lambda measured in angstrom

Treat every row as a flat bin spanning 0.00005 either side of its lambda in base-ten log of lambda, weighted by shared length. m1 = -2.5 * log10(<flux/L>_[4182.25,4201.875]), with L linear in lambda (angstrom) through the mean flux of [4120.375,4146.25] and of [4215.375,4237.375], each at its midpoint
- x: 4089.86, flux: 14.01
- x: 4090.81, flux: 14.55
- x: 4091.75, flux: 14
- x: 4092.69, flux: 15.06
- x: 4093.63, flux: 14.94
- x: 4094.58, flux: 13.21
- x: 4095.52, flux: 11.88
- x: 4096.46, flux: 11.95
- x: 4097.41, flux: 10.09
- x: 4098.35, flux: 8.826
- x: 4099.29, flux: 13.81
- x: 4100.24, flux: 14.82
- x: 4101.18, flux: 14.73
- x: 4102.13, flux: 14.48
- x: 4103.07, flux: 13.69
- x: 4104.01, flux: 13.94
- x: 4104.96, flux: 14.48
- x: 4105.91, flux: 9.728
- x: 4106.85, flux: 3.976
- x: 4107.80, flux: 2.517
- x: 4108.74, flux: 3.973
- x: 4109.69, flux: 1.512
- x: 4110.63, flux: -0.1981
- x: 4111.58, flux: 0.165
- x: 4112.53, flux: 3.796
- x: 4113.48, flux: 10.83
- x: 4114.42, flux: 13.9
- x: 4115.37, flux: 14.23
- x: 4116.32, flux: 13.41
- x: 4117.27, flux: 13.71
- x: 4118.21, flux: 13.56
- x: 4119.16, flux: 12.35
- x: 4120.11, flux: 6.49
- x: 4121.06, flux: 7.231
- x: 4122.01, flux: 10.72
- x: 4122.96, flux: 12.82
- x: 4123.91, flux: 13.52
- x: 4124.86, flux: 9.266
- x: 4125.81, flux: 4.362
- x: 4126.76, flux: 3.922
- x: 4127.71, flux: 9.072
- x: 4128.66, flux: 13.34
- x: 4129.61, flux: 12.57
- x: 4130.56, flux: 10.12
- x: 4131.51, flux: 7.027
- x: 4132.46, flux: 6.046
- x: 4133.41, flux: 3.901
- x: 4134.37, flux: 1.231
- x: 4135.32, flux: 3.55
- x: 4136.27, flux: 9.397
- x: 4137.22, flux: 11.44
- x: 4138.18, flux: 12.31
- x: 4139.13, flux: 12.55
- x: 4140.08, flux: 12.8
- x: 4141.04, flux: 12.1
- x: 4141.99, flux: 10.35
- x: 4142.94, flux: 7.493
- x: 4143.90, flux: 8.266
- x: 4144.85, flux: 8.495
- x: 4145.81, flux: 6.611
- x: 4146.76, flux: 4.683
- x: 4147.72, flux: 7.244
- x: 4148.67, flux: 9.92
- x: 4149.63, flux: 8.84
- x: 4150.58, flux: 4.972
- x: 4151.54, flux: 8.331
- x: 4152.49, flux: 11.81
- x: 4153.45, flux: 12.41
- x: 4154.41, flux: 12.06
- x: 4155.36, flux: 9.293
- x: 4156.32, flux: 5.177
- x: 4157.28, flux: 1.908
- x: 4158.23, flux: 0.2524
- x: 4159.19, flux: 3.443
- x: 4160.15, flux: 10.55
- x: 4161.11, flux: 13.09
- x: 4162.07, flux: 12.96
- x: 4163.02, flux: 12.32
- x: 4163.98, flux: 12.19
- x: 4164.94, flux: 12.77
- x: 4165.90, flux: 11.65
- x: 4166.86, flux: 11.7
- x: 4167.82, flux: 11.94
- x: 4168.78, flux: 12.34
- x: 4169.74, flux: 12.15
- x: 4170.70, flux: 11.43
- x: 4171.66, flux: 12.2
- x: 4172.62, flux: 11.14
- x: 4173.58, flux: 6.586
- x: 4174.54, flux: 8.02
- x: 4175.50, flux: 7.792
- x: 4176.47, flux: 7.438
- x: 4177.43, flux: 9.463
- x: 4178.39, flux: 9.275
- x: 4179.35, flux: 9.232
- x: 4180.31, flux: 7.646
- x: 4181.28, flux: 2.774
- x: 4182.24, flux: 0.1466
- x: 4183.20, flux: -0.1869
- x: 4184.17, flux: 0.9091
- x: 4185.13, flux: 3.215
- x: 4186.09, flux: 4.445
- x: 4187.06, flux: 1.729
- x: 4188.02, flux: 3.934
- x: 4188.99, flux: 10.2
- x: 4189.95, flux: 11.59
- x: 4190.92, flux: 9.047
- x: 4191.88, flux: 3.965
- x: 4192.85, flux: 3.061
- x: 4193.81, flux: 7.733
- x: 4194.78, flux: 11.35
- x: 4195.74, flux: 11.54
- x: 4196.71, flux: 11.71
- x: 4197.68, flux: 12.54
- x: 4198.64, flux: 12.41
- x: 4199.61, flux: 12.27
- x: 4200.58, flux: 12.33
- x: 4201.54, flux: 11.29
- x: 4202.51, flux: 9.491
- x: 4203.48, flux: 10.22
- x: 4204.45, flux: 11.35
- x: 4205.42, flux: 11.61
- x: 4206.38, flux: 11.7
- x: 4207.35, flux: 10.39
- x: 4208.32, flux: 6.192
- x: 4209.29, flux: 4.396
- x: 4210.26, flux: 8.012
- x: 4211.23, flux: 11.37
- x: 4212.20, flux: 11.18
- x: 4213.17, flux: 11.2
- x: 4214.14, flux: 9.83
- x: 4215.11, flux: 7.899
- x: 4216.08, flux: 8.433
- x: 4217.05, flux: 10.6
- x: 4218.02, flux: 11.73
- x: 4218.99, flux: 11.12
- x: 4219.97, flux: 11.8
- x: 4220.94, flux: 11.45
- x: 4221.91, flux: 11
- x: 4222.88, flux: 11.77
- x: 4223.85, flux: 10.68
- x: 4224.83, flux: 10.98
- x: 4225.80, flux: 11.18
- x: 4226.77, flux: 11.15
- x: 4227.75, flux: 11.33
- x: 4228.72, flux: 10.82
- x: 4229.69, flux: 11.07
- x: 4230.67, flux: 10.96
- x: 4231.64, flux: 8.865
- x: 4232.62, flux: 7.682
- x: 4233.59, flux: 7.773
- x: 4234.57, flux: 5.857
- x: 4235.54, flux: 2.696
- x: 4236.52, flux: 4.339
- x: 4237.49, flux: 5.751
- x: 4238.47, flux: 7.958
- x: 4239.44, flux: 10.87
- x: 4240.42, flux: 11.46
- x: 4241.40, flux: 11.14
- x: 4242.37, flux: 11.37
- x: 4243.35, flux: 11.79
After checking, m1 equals 0.23 mag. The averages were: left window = 8.89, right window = 9.61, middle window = 7.55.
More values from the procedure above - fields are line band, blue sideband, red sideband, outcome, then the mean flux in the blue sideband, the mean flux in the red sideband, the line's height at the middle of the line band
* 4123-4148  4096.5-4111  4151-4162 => 0.013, 9.5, 8.19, 8.71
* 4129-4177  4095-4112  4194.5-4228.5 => 0.087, 9.17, 10.7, 9.86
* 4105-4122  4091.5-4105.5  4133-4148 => 0.380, 13.3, 8.3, 11.5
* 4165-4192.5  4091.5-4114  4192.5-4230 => 0.321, 9.81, 10.4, 10.3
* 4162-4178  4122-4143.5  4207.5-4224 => -0.141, 9.09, 9.92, 9.46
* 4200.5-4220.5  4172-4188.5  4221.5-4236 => -0.243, 5.56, 9.59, 8.07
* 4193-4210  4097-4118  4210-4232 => 0.016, 9.62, 10.7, 10.5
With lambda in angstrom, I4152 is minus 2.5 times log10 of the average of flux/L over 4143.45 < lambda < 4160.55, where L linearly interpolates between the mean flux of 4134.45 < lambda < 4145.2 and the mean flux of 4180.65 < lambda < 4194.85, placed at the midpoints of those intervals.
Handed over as 0.13 mag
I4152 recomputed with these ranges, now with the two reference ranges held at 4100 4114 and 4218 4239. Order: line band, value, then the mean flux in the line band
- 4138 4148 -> -0.10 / 9.31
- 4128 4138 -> 0.04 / 8.01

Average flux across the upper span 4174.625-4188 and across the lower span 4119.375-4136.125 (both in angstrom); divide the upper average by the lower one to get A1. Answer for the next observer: 0.6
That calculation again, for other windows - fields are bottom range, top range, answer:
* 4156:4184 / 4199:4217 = 1.18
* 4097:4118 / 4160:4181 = 1.10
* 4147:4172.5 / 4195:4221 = 1.08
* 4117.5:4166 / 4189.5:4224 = 1.12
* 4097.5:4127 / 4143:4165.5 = 0.90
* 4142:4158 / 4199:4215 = 1.28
